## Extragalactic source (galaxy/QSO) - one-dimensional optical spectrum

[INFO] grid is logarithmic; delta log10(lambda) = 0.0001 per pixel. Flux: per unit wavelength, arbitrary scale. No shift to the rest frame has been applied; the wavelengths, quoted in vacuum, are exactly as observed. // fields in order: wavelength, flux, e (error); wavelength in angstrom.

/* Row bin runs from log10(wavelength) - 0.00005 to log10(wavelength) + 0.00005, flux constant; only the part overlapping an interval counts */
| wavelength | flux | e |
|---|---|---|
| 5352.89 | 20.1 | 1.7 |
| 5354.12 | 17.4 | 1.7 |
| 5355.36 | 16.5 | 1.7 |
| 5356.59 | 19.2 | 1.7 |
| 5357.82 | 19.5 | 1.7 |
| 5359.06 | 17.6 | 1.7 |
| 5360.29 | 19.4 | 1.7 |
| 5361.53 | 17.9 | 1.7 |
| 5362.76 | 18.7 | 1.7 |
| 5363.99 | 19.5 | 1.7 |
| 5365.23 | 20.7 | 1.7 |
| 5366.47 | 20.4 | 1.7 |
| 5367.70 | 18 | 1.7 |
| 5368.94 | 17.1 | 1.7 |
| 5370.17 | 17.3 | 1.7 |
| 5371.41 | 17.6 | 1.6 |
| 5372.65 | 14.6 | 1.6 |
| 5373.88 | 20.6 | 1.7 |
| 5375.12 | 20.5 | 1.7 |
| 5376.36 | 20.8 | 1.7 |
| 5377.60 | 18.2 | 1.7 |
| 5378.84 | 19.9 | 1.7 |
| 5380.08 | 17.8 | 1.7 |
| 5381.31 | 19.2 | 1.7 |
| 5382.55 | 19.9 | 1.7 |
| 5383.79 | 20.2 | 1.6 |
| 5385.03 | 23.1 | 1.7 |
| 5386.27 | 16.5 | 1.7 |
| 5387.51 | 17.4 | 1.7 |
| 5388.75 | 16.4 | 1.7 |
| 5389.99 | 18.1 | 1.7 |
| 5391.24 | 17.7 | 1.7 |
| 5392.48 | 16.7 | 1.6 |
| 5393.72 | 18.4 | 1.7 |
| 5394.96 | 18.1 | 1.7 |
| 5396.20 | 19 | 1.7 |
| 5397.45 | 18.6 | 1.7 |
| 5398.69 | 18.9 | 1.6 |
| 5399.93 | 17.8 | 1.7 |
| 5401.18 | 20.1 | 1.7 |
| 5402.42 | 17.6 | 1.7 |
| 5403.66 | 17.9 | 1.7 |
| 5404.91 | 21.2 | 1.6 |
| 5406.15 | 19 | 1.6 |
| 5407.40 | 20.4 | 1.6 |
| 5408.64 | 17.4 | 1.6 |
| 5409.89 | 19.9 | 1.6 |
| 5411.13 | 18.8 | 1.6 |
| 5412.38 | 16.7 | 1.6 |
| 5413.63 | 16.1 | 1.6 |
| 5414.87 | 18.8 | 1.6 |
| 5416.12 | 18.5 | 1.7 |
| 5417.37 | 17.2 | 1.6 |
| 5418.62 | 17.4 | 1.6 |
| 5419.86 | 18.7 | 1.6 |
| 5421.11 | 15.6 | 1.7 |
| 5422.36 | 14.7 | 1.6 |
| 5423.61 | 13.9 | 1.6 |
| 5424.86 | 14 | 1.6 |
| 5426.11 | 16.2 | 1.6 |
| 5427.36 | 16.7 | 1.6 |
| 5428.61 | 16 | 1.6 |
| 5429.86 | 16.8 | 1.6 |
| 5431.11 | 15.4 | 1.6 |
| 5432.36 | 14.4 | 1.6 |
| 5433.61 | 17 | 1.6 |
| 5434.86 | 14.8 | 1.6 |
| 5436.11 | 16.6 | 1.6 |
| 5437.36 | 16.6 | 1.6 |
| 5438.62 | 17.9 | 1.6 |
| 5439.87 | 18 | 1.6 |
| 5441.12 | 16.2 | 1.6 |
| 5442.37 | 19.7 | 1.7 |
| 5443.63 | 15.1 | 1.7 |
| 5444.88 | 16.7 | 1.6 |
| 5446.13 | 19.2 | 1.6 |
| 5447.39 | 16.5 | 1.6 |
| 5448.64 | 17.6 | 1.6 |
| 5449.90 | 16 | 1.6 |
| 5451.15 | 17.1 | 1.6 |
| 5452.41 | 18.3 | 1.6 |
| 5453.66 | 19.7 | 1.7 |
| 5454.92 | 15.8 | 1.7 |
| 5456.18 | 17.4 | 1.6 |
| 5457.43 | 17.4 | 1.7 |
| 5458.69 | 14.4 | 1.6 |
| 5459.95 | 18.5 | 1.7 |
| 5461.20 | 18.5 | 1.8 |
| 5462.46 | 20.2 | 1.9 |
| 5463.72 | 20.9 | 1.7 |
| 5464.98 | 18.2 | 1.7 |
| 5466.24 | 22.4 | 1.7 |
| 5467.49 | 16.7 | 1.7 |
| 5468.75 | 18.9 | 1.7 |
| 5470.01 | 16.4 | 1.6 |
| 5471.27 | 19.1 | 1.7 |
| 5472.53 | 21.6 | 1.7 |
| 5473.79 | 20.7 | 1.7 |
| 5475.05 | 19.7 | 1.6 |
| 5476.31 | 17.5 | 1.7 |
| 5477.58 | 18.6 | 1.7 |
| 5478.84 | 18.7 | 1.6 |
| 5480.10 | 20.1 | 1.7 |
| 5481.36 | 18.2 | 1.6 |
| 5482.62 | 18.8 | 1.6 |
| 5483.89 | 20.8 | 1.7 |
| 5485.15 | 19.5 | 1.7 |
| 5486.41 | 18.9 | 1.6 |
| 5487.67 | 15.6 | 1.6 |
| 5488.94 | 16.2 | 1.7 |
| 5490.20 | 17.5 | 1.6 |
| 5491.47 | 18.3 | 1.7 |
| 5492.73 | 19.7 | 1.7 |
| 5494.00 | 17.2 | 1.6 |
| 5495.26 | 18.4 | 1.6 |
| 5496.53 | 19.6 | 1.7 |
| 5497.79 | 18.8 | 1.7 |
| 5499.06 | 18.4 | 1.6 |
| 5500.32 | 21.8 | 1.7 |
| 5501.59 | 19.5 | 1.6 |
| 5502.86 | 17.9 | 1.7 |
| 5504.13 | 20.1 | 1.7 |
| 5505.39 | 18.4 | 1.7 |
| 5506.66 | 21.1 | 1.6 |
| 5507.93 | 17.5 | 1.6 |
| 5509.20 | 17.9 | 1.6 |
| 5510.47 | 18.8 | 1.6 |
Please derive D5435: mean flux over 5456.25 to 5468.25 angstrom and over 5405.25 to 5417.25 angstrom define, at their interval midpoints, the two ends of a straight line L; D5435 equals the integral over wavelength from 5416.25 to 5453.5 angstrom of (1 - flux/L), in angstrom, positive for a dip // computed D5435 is 3.7 angstrom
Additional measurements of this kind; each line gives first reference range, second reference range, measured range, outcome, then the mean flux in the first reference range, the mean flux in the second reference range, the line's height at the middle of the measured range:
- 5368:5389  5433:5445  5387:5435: 0.83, 18.7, 16.9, 17.7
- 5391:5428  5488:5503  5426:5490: 1.36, 17.7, 18.6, 18.2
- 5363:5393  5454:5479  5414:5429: 1.74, 18.7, 18.6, 18.6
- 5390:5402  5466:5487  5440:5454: 1.05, 18.3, 19.2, 18.9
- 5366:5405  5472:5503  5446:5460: 1.17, 18.6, 18.9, 18.8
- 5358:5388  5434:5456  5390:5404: 0.04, 18.9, 17.2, 18.3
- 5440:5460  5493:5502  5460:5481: -1.40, 17.2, 19.1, 18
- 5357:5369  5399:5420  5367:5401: 0.44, 19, 18.4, 18.7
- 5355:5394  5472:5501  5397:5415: 0.09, 18.6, 18.9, 18.7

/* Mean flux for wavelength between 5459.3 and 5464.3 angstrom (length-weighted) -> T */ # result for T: 19.5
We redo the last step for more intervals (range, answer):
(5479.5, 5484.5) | 19.5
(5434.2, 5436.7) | 15.7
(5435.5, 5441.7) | 17.1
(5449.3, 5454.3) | 17.8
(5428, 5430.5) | 16.4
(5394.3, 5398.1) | 18.6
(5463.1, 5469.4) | 19.4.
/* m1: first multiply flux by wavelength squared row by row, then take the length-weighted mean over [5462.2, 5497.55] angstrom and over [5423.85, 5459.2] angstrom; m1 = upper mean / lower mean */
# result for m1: 1.1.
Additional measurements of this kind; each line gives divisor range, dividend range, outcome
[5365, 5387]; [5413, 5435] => 0.87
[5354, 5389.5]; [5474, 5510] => 1.05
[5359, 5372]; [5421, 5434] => 0.85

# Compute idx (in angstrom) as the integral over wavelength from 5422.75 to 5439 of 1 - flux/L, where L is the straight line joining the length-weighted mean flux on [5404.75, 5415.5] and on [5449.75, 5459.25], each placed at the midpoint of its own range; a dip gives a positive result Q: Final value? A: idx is 1.9 angstrom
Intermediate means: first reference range 18.6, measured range 15.8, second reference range 17.1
